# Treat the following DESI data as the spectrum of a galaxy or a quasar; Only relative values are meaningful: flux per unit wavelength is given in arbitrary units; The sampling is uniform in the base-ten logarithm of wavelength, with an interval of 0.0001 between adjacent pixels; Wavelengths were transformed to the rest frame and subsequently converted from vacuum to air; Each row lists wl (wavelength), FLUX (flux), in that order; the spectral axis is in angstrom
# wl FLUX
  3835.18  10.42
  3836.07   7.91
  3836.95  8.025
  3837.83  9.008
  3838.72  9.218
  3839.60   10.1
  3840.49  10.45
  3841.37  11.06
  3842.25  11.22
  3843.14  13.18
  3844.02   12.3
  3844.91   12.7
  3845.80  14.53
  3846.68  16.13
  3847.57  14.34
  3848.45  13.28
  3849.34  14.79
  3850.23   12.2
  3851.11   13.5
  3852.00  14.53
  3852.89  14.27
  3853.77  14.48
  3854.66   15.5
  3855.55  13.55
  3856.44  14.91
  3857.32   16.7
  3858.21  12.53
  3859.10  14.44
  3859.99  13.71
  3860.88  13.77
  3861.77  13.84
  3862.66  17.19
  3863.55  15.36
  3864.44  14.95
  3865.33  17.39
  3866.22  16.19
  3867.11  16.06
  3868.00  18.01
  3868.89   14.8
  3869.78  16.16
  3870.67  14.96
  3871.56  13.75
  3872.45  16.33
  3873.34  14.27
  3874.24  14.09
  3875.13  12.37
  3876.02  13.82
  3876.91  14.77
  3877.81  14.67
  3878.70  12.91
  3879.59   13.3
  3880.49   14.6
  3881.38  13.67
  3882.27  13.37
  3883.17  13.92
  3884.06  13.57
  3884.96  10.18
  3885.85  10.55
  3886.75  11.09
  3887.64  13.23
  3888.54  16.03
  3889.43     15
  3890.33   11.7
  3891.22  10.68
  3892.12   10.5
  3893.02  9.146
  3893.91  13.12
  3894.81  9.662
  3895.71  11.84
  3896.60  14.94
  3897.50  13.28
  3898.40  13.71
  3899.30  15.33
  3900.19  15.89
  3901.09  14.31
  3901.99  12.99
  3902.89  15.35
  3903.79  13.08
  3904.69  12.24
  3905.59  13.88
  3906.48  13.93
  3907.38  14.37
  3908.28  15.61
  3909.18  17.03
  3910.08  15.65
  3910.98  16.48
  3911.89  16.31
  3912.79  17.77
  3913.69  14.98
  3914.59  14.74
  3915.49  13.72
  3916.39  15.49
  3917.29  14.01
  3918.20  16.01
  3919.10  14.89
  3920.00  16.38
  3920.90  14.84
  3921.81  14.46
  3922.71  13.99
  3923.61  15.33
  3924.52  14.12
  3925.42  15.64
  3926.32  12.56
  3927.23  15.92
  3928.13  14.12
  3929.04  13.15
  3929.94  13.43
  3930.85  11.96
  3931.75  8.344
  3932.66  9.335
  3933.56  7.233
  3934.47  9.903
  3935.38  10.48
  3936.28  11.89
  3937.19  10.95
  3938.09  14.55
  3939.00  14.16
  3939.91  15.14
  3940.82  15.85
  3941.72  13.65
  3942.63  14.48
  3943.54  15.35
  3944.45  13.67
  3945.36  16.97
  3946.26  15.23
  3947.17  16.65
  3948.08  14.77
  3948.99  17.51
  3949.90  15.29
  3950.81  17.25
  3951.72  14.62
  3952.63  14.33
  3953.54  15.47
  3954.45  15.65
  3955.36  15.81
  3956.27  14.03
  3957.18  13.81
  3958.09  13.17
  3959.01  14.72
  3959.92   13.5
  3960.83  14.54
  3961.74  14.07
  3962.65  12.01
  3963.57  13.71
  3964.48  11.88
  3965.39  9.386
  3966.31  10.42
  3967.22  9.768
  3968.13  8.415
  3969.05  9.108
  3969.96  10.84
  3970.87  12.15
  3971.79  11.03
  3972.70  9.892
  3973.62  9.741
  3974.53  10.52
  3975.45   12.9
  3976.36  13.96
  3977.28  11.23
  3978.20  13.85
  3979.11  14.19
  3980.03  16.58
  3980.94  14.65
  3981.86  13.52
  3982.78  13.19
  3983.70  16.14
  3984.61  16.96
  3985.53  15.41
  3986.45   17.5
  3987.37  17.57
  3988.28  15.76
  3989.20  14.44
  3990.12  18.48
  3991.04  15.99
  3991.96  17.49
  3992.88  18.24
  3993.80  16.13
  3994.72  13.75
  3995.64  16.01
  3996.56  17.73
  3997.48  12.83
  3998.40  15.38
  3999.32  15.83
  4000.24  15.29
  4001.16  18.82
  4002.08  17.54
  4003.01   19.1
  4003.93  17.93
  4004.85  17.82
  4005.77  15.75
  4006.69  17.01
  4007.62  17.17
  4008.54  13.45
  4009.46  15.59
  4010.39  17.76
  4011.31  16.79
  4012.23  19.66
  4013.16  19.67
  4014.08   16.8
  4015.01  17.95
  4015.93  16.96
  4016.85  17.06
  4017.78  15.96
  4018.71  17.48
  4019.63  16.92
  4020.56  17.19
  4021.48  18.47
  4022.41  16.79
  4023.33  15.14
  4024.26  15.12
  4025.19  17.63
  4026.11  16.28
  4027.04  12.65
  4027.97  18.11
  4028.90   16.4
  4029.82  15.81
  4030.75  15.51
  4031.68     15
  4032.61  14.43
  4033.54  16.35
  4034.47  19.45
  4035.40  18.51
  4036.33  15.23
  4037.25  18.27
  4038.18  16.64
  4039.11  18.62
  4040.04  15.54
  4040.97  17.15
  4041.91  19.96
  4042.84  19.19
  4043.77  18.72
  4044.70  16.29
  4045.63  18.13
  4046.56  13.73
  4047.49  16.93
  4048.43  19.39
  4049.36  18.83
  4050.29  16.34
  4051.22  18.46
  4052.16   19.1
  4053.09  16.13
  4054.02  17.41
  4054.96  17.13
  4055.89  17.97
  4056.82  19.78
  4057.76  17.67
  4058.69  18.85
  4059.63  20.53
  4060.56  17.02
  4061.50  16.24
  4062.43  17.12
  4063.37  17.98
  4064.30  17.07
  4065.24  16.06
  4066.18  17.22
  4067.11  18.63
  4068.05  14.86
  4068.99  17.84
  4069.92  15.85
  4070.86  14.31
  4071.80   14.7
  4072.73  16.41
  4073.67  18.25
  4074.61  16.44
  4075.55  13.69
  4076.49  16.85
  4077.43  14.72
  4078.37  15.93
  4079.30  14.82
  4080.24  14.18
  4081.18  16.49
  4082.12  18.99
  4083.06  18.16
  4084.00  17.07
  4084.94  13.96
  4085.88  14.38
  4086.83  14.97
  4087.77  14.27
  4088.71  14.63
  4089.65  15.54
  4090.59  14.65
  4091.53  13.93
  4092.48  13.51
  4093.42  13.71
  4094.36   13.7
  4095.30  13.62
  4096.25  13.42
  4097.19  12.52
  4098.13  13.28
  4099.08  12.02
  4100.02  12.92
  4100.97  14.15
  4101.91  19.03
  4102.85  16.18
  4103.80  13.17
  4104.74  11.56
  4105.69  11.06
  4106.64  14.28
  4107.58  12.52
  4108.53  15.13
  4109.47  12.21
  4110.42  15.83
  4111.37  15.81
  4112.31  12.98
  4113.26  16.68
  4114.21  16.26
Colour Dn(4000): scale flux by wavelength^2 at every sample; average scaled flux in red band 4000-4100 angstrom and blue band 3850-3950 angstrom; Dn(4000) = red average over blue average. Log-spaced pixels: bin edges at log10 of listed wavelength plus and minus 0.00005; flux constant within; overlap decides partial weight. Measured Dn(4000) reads 1.3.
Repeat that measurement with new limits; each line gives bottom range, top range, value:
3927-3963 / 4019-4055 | 1.29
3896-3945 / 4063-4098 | 1.20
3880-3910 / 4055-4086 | 1.37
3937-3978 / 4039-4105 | 1.28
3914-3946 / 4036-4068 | 1.37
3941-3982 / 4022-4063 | 1.33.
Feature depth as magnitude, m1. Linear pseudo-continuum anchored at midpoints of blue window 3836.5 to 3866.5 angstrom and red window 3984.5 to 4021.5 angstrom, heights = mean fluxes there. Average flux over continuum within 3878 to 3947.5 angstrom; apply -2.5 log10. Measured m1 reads 0.09 mag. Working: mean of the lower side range 13.5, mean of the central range 13.7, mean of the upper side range 16.8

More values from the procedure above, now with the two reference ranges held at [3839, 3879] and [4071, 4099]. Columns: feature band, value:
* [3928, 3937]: 0.31 mag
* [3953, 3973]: 0.17 mag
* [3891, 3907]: 0.10 mag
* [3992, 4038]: -0.13 mag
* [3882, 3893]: 0.16 mag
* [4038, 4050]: -0.18 mag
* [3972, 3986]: 0.09 mag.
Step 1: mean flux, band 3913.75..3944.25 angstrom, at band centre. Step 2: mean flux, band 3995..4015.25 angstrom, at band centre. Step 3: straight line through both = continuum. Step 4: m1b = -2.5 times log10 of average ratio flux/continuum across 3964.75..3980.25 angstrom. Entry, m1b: 0.34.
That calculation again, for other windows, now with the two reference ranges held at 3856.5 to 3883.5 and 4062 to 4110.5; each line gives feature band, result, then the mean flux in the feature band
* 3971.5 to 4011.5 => -0.03 mag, 15.4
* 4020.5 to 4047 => -0.12 mag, 16.8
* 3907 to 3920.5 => -0.05 mag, 15.6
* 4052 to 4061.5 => -0.20 mag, 18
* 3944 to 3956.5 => -0.05 mag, 15.6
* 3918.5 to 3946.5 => 0.10 mag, 13.5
